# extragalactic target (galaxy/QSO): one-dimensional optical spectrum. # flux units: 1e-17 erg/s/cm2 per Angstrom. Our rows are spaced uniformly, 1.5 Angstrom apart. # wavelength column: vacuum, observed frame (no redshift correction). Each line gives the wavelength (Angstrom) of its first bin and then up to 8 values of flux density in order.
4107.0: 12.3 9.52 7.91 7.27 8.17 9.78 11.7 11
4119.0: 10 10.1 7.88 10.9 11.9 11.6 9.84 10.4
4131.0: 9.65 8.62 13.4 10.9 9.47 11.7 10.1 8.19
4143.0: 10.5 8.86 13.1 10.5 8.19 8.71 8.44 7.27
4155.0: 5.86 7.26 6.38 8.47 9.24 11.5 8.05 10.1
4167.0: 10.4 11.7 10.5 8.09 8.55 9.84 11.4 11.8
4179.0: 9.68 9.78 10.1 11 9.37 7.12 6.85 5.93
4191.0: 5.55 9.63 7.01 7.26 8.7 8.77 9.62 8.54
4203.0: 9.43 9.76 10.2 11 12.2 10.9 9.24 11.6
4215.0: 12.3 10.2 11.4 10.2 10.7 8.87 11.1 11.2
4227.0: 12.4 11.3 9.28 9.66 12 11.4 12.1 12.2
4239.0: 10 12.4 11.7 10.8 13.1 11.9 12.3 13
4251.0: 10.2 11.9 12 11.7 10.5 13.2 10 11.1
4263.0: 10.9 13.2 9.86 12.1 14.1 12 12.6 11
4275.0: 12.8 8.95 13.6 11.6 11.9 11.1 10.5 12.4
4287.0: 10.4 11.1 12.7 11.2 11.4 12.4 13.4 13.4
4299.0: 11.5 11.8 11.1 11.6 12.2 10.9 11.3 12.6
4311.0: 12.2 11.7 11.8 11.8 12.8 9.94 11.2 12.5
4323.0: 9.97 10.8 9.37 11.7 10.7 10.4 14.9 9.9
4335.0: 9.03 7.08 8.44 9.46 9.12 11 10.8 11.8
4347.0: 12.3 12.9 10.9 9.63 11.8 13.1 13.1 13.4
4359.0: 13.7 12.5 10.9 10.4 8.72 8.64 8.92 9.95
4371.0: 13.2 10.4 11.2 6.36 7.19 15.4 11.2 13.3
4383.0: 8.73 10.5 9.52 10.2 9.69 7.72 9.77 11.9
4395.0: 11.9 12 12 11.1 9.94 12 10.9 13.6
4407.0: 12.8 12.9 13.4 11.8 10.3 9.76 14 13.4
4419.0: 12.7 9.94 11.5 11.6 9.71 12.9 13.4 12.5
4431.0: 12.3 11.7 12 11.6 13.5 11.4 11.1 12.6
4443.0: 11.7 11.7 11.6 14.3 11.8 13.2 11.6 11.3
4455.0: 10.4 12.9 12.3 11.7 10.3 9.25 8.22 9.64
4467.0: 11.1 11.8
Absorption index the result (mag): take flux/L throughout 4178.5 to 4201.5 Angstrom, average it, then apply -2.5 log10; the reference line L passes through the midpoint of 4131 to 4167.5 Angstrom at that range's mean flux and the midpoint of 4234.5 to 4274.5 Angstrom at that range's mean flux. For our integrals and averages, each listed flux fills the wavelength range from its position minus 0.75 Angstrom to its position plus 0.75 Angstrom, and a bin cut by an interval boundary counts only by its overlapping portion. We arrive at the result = 0.22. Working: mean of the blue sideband 9.38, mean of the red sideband 11.8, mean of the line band 8.41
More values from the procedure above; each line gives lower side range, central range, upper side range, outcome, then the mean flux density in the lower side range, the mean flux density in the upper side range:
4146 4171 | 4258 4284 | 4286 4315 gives -0.04 mag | 9.03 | 11.8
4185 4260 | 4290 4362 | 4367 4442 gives -0.05 mag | 10.4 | 11.3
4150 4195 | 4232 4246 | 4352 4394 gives -0.23 mag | 8.84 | 10.8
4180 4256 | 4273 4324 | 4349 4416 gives -0.09 mag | 10.3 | 11.1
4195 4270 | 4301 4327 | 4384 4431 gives -0.02 mag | 11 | 11.5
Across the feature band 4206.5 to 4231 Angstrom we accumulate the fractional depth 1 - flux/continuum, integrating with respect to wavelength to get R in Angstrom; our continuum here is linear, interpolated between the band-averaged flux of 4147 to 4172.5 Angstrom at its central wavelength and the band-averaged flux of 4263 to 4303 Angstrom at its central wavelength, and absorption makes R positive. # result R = -1.4 Angstrom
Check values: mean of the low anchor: 8.84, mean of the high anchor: 11.8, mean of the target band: 10.8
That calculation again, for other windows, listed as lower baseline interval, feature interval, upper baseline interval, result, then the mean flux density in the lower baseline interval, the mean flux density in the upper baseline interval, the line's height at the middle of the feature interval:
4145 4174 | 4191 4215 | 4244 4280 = 1.7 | 9.07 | 11.8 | 10.2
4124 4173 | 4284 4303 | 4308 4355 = -2.0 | 9.64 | 11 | 10.7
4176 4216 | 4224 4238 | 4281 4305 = -1.4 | 9.4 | 11.8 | 10.3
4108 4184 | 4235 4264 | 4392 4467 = -3.3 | 9.71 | 11.7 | 10.4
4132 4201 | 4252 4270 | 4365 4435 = -3.1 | 9.21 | 11.2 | 10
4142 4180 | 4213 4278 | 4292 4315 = -3.3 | 9.37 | 11.9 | 10.9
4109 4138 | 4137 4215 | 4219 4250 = 9.6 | 10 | 11.3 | 10.6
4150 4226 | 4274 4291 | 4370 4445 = -2.1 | 9.38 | 11.4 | 10.3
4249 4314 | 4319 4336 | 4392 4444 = 1.3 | 11.7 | 11.9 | 11.8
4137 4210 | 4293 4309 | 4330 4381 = -2.5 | 9.22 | 10.8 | 10.3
